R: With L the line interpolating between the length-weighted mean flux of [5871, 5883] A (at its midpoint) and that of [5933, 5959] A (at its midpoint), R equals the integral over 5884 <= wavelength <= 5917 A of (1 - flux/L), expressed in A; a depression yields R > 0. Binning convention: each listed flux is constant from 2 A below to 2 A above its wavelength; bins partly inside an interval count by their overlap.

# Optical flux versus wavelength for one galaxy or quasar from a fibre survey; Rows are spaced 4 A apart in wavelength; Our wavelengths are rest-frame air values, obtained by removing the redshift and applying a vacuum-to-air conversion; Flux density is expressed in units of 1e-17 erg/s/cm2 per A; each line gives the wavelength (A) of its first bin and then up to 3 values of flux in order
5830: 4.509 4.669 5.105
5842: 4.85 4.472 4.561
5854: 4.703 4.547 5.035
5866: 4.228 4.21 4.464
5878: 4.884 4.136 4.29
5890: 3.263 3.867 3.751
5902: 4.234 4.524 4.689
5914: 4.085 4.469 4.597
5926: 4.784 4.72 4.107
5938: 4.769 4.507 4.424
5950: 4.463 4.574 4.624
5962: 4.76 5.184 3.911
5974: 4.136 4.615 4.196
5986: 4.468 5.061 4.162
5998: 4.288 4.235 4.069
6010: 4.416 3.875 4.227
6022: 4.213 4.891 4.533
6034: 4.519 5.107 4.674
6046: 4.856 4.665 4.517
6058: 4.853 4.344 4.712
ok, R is 3.0 A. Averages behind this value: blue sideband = 4.5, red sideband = 4.51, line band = 4.1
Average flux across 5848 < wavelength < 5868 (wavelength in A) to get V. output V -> 4.61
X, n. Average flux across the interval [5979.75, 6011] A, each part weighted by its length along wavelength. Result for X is 4.36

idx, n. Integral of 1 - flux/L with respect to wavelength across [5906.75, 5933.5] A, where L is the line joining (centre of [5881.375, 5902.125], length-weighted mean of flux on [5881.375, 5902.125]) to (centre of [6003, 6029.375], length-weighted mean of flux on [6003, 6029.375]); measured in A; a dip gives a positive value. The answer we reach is -3.74 A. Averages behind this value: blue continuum 3.88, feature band 4.53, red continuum 4.29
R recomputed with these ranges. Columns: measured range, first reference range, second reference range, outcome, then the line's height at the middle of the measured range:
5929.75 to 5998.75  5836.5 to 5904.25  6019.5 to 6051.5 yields 0.80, 4.55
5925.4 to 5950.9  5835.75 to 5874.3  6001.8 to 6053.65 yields 0.18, 4.56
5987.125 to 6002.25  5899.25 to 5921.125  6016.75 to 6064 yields 0.26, 4.54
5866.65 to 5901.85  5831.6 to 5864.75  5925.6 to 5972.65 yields 4.13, 4.67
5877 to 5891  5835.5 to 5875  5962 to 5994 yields 1.35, 4.59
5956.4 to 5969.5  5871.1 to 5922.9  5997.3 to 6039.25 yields -1.31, 4.32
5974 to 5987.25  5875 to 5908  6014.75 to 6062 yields 0.12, 4.42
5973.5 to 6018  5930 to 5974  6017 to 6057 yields 2.51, 4.58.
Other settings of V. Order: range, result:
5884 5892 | 3.78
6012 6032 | 4.35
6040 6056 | 4.68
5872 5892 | 4.21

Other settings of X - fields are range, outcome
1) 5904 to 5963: 4.54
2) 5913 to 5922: 4.37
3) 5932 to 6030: 4.43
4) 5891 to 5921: 4.21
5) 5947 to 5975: 4.53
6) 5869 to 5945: 4.34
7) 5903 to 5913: 4.52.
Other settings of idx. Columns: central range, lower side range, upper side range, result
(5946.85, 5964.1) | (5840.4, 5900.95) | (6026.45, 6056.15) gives -0.27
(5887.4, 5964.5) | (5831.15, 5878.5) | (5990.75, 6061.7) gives 3.14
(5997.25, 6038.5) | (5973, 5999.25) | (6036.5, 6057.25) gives 2.07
